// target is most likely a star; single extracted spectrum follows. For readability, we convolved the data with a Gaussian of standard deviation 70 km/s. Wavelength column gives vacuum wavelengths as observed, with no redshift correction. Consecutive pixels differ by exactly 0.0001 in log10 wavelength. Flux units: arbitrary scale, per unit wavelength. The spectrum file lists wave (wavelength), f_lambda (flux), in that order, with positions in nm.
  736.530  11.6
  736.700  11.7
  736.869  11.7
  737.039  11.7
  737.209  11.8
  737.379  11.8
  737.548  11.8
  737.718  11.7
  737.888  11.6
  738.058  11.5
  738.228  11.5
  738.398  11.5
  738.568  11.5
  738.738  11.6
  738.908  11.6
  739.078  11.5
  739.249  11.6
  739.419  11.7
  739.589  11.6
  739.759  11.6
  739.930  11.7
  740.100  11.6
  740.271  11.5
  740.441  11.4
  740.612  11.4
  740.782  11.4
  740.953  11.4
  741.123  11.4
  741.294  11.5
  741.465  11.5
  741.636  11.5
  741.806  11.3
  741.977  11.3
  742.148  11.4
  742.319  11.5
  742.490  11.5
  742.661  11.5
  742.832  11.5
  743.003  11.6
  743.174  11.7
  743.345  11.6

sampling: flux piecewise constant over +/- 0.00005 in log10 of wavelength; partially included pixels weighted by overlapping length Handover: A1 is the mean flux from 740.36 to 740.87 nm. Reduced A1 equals 11.4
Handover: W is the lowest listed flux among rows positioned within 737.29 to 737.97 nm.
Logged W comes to 11.6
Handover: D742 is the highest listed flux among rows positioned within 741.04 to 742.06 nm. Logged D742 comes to 11.5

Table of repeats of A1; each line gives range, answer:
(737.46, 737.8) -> 11.8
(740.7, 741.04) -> 11.4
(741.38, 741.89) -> 11.4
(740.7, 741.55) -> 11.4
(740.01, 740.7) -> 11.5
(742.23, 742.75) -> 11.5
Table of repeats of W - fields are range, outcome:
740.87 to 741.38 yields 11.4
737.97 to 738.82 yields 11.5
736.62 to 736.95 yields 11.7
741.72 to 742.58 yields 11.3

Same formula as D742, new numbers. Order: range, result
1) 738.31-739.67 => 11.7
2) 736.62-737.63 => 11.8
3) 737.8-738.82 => 11.6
